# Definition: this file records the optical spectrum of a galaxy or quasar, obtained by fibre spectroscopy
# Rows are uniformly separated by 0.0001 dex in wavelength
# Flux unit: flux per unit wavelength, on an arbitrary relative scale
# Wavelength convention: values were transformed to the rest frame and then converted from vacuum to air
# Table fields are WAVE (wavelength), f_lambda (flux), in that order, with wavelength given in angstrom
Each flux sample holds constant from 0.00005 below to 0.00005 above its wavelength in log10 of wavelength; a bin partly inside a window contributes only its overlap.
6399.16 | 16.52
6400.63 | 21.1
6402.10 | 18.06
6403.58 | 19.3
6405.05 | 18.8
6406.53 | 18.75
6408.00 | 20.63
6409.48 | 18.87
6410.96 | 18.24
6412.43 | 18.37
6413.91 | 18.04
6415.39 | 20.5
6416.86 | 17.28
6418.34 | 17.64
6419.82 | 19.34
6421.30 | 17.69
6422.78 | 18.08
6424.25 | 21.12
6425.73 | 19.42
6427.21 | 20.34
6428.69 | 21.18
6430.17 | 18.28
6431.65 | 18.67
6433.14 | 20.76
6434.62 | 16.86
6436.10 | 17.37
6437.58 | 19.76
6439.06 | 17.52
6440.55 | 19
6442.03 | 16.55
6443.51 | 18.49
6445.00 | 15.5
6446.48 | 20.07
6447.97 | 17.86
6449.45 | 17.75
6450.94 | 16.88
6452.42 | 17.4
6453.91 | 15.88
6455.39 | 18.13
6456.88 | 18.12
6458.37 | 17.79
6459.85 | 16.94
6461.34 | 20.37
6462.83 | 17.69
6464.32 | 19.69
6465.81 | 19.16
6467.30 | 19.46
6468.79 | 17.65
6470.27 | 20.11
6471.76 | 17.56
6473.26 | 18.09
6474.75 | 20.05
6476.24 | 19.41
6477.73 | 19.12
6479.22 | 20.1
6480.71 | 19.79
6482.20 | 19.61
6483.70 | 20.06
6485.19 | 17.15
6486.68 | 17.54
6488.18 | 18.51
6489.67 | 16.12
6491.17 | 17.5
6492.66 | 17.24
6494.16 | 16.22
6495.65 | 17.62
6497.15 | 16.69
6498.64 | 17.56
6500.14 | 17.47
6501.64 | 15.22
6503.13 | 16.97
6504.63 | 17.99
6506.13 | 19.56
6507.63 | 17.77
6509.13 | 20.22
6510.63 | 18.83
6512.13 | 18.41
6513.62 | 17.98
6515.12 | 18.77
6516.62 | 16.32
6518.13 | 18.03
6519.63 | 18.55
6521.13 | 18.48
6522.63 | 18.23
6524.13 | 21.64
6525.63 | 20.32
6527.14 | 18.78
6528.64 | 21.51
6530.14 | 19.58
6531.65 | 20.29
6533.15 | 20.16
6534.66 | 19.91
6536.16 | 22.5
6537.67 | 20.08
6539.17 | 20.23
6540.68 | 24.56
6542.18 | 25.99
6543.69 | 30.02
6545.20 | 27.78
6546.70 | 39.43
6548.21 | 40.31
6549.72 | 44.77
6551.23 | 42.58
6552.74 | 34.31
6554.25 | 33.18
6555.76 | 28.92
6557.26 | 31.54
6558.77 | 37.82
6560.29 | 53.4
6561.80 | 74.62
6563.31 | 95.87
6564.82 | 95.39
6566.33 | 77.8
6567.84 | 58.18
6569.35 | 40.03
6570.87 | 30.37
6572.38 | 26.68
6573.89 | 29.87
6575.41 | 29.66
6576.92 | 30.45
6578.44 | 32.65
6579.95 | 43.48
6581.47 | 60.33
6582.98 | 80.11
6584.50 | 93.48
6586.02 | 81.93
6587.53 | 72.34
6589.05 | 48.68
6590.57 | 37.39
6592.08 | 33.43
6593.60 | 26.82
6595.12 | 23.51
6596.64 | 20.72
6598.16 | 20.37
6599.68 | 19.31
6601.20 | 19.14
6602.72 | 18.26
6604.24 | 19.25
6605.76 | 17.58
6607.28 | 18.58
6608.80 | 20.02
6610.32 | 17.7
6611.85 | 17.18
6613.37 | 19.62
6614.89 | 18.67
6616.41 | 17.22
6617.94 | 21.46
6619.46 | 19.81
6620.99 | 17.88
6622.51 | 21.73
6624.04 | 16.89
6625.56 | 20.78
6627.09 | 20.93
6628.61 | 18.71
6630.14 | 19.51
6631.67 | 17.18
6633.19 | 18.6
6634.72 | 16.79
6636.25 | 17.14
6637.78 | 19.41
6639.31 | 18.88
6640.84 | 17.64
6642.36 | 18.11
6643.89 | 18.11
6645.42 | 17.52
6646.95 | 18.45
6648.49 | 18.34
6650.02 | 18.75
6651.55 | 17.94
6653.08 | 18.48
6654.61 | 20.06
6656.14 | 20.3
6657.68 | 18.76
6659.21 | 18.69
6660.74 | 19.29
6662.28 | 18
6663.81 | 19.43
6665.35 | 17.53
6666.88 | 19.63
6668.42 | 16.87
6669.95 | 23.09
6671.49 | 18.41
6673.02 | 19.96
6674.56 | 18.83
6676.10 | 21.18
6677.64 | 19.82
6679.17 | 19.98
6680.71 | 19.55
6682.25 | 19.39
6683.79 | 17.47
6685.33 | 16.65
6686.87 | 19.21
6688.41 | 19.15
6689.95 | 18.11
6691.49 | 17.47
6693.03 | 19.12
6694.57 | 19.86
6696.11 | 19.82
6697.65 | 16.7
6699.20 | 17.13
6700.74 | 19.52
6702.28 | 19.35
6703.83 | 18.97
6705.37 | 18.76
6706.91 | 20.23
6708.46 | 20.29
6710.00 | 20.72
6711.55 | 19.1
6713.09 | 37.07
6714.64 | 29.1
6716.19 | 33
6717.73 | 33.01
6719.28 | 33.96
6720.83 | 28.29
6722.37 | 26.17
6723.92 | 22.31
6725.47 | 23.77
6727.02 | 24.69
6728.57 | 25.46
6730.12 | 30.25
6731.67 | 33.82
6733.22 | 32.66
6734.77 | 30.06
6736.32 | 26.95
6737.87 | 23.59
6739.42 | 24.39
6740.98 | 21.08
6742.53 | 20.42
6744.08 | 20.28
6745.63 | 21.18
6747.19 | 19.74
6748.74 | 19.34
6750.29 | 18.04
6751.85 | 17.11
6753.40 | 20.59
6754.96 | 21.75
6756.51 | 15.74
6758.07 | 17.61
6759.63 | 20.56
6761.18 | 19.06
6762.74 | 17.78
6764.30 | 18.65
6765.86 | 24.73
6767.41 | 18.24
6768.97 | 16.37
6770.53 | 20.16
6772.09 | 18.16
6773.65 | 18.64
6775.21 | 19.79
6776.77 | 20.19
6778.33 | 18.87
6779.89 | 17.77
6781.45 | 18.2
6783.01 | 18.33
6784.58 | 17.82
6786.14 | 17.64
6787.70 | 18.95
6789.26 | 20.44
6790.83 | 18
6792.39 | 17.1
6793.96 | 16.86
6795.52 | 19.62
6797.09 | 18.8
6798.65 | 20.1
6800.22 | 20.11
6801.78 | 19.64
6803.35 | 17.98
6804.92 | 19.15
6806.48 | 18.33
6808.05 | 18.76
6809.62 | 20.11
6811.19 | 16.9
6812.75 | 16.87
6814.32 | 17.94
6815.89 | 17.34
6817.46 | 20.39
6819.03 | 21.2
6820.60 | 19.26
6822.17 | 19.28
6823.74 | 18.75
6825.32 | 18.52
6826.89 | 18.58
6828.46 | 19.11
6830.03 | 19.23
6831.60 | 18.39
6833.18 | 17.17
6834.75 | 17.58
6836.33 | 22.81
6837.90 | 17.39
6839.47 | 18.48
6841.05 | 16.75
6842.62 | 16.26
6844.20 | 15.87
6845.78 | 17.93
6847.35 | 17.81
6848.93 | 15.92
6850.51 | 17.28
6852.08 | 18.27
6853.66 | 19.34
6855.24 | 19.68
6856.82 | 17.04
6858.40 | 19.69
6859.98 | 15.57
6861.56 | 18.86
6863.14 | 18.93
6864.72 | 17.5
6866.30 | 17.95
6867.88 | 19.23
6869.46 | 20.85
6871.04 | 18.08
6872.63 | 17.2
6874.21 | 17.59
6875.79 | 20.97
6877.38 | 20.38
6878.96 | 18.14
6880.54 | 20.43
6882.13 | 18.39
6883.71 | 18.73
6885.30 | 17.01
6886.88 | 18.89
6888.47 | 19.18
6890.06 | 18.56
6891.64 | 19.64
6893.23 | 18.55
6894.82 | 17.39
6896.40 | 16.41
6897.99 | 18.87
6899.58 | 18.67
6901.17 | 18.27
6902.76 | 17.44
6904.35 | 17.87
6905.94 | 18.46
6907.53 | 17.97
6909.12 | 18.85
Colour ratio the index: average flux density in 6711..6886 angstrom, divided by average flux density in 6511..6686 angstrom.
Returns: 0.73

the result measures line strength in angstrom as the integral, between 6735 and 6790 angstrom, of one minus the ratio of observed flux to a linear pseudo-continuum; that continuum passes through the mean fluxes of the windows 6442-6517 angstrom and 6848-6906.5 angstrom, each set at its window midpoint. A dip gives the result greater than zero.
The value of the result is -4.31 angstrom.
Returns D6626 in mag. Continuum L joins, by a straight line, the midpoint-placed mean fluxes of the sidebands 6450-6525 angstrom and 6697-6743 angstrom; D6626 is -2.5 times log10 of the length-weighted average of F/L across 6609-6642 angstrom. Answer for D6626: 0.187 mag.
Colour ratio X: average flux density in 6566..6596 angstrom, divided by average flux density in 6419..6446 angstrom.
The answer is 2.53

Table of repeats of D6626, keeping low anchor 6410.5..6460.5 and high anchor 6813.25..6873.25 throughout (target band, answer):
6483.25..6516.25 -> 0.03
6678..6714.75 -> -0.09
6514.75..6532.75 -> -0.05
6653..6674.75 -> -0.05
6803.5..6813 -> 0.00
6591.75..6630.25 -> -0.10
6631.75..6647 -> 0.02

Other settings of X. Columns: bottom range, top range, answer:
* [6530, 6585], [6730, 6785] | 0.50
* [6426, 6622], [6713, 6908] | 0.75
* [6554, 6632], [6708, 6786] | 0.63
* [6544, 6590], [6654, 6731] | 0.43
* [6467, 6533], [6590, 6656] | 1.07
